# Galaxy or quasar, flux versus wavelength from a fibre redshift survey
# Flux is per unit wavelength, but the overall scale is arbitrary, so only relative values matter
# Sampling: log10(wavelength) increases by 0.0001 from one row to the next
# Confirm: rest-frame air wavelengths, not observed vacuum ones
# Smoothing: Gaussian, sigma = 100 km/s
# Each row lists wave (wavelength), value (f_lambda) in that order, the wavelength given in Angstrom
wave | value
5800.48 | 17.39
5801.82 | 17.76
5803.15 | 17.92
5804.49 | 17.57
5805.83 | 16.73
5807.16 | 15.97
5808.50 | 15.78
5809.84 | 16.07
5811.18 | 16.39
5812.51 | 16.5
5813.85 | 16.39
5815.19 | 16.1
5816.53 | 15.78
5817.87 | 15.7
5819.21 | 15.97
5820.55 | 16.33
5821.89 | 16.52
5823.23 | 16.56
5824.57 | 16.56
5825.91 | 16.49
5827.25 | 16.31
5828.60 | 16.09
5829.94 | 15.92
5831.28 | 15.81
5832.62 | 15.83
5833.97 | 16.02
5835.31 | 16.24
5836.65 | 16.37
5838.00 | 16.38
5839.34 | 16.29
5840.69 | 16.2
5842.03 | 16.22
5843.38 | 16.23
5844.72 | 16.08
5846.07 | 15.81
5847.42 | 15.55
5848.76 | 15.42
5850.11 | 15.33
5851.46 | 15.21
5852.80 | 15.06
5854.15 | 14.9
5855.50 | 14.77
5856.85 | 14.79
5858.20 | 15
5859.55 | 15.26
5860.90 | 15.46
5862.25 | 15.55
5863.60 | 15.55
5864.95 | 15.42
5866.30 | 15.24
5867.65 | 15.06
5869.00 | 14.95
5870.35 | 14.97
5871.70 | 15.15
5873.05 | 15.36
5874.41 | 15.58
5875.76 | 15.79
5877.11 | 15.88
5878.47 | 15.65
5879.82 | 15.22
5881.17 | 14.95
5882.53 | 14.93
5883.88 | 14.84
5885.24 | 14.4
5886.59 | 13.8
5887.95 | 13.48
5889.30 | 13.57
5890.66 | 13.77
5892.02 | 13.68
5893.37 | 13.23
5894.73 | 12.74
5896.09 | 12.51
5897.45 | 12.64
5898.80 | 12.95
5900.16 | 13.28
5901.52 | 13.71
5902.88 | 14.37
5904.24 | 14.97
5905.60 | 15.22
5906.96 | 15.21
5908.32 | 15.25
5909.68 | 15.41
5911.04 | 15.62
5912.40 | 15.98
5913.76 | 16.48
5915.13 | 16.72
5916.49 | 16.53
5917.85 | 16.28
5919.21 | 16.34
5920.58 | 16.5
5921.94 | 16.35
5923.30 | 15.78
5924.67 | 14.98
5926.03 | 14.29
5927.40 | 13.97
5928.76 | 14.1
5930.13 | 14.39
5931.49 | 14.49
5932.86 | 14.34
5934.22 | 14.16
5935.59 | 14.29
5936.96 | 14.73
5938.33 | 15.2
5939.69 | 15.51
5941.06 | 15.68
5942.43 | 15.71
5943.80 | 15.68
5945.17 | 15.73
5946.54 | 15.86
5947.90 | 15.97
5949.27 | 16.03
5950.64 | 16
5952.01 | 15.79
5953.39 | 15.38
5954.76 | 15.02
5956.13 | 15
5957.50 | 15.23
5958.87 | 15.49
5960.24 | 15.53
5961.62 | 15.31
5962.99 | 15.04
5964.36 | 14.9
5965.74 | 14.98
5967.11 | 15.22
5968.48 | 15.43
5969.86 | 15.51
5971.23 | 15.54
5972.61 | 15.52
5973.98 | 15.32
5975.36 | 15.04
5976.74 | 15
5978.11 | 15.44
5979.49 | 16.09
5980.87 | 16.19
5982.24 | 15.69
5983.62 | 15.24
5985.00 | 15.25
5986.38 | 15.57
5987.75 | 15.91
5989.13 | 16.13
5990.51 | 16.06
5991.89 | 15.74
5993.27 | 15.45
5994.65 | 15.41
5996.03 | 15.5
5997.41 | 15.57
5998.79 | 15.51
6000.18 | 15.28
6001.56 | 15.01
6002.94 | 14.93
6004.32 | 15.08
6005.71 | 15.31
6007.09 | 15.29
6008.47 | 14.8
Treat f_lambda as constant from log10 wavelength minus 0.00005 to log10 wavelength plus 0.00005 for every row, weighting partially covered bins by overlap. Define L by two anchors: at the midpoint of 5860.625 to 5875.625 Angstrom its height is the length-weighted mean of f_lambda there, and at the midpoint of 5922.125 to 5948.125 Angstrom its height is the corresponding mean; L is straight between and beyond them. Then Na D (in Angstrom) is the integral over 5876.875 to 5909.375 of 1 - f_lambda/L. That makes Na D 2.2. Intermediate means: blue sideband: 15.3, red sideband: 15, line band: 14.2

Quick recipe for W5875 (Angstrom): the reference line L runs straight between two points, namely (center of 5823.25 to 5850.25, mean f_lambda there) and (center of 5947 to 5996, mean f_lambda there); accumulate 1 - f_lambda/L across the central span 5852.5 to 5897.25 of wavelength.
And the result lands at 3.4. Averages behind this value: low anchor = 16.1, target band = 14.7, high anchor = 15.5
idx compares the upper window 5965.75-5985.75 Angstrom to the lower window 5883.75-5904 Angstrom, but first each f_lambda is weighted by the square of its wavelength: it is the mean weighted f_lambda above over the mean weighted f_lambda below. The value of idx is 1.2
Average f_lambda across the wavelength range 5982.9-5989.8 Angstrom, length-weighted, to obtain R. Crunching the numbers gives 15.6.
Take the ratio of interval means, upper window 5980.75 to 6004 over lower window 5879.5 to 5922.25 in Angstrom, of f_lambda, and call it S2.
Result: 1.06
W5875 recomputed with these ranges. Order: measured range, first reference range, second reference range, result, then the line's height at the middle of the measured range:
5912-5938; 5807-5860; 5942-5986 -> 0.5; 15.6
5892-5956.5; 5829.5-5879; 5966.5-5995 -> 2.3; 15.6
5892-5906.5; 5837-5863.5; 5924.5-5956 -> 1.6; 15.3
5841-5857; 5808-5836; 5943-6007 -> 0.6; 16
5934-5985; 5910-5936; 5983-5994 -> 0.4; 15.5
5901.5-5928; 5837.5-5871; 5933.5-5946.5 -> -0.5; 15.3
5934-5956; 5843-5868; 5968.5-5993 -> 0.1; 15.5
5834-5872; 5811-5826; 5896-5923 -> 0.8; 15.9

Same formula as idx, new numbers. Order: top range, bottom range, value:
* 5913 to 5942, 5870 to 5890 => 1.04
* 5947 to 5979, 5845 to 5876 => 1.04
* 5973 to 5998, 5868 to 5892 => 1.09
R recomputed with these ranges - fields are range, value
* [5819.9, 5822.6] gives 16.4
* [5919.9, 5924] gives 16.2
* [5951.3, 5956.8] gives 15.3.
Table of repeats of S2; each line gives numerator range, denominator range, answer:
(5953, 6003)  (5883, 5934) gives 1.05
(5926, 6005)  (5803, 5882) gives 0.97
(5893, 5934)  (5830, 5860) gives 0.95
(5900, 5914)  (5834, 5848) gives 0.93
